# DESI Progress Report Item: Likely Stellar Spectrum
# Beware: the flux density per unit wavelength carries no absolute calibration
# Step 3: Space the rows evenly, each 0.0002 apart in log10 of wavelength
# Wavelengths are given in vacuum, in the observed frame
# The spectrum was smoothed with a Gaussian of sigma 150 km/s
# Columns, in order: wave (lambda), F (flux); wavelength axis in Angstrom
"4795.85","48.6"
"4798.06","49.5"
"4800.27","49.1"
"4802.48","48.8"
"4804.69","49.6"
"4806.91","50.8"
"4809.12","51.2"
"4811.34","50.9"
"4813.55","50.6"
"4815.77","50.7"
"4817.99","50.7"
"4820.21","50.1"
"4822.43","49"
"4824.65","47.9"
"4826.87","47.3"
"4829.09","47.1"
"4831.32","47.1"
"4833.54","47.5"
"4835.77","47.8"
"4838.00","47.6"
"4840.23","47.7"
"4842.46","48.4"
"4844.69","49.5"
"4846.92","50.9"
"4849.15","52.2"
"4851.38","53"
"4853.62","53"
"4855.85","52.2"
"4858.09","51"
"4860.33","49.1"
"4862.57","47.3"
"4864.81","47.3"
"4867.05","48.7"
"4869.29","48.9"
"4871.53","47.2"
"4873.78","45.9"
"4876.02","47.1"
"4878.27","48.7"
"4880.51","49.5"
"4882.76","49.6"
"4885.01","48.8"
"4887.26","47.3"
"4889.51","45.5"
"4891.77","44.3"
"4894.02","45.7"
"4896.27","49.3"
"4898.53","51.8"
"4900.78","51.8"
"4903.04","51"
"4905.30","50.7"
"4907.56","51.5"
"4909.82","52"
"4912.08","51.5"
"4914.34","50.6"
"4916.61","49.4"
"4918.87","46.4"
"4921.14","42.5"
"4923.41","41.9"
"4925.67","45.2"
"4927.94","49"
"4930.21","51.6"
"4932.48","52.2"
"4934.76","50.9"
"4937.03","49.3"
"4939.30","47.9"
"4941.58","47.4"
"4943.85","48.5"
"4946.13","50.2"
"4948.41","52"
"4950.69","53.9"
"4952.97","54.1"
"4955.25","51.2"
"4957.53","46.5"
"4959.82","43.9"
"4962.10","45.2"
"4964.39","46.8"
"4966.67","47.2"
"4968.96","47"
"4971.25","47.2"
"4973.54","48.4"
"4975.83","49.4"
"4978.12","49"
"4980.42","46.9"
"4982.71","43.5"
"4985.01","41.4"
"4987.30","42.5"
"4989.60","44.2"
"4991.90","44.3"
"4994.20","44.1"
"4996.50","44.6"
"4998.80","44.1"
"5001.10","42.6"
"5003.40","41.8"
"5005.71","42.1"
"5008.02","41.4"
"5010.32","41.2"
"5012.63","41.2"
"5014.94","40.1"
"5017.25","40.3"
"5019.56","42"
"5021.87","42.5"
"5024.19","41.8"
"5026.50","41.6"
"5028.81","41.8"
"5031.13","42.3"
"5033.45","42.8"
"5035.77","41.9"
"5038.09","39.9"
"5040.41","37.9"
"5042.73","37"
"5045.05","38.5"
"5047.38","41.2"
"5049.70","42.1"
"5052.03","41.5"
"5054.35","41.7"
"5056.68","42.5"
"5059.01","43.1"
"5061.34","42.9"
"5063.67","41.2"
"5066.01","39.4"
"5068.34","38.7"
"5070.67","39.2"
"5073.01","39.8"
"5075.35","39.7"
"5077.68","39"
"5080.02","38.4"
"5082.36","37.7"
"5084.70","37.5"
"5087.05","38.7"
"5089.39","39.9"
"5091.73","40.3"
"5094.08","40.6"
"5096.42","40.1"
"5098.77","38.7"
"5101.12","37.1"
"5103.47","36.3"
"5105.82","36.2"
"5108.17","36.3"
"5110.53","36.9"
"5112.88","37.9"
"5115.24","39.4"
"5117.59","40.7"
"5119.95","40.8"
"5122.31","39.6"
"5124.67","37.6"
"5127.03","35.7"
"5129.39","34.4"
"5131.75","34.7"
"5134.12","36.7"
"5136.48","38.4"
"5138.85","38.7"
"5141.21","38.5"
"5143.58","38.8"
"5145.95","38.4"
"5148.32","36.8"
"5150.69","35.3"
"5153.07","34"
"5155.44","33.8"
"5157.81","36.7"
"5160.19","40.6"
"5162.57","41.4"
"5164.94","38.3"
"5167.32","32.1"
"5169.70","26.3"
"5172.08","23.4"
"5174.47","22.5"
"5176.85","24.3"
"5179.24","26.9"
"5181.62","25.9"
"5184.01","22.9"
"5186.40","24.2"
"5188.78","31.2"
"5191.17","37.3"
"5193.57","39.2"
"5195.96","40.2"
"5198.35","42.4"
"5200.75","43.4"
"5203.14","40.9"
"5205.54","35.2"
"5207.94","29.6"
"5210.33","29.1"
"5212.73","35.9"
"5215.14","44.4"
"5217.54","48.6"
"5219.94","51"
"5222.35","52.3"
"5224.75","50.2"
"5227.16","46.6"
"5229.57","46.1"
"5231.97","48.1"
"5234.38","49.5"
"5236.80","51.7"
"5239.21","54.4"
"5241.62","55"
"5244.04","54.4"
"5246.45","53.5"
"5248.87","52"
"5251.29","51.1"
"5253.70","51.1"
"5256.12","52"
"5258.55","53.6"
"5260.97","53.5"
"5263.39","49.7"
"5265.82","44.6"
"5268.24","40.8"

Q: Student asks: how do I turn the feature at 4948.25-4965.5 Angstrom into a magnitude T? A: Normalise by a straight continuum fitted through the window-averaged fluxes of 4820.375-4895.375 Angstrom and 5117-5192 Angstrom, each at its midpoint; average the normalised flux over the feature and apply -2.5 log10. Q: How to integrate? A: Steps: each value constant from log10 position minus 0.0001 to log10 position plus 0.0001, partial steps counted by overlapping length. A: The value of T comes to -0.13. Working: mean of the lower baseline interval 48.5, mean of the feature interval 49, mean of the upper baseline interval 33.9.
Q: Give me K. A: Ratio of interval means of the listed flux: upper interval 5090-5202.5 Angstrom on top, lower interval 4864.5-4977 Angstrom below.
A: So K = 0.7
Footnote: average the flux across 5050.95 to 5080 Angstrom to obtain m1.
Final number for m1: 40.6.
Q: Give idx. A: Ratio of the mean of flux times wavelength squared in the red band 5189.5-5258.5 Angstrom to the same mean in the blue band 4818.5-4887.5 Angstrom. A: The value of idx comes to 1.1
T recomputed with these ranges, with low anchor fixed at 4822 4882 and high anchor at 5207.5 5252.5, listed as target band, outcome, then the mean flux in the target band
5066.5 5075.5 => 0.223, 39.3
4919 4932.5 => 0.047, 46.6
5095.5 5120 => 0.256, 38.1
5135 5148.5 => 0.246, 38.4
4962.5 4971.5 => 0.038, 46.9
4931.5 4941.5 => -0.024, 49.7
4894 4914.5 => -0.047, 50.9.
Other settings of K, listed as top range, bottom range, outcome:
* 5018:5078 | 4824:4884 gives 0.84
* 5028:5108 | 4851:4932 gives 0.82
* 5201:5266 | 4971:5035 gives 1.10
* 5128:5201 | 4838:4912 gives 0.69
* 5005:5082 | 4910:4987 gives 0.85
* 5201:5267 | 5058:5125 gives 1.22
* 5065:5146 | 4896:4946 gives 0.78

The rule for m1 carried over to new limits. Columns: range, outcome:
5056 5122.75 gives 39.2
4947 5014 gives 45.8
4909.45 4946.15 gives 48.5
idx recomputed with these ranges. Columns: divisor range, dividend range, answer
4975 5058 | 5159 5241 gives 0.97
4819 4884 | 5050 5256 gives 0.91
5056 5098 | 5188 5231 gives 1.09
